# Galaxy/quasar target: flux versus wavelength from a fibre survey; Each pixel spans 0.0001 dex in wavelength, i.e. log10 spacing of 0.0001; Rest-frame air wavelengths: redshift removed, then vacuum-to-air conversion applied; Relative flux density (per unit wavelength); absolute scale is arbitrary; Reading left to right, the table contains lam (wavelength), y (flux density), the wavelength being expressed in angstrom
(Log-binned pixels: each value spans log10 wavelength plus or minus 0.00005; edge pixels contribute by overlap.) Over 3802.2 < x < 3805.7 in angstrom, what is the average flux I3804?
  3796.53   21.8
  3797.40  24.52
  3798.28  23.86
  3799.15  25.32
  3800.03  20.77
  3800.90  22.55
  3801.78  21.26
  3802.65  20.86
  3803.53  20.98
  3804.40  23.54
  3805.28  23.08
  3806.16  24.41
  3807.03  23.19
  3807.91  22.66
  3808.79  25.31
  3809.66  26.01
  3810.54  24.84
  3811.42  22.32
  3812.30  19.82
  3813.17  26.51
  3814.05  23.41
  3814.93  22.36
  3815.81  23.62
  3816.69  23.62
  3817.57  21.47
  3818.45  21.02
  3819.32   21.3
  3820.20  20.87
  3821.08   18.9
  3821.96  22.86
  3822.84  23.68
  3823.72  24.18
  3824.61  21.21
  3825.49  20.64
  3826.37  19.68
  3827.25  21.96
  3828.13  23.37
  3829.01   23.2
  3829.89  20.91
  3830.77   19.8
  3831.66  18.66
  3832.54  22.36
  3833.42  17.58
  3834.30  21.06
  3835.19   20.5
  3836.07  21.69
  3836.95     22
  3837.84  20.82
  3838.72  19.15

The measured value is 22.1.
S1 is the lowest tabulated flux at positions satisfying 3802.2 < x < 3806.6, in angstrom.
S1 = 20.86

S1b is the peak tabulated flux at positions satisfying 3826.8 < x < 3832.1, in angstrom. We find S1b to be 23.37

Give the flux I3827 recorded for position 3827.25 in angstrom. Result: 21.96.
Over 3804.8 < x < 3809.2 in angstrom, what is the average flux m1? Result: 23.7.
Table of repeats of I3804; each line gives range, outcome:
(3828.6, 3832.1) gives 20.6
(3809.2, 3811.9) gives 24.3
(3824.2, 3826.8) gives 20.5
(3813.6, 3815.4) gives 22.9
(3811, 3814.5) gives 23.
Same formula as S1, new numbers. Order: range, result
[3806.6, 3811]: 22.66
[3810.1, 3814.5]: 19.82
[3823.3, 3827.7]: 19.68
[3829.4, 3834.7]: 17.58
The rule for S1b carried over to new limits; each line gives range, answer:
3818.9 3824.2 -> 24.18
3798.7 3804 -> 25.32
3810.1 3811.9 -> 24.84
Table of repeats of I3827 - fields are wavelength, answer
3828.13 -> 23.37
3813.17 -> 26.51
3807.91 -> 22.66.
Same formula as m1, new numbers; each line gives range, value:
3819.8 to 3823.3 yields 21.6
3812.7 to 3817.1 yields 23.9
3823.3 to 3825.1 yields 22.5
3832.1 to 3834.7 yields 20.4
